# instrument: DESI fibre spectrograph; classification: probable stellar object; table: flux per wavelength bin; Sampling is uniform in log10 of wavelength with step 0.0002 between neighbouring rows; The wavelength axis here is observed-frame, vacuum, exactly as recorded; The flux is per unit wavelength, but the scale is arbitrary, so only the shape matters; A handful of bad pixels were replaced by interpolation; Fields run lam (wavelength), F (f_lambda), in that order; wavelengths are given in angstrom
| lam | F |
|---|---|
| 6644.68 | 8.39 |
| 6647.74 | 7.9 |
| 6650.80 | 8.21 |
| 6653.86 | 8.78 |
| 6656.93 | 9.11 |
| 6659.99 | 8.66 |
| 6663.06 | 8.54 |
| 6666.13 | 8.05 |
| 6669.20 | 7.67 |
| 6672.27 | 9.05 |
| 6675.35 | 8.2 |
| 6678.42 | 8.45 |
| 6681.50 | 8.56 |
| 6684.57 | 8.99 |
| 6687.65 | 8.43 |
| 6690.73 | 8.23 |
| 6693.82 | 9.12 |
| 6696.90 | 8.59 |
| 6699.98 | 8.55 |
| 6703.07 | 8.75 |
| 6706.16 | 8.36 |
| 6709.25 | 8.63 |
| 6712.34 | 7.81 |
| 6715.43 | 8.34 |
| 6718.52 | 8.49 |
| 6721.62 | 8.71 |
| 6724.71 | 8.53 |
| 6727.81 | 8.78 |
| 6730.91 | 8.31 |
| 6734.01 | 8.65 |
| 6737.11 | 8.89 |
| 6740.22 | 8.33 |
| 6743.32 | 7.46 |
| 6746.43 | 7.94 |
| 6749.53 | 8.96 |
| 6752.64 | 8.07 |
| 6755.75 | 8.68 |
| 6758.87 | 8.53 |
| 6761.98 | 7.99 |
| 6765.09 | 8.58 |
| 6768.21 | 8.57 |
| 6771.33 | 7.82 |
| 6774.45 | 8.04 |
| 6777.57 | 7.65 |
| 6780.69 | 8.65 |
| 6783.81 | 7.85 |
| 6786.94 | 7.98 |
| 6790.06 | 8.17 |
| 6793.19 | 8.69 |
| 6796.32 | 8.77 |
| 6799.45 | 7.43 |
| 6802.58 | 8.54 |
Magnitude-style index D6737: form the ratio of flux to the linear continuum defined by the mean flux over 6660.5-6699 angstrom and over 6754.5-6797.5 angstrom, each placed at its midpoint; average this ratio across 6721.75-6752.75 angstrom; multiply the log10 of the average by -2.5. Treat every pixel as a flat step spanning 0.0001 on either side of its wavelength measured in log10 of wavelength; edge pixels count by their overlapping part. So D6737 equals -0.01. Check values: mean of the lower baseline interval 8.5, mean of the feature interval 8.42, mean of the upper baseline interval 8.28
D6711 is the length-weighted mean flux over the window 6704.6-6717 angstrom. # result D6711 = 8.29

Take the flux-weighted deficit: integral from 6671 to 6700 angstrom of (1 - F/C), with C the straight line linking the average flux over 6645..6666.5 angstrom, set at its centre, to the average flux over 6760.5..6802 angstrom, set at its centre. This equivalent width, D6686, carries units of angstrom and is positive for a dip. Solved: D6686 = -0.71 angstrom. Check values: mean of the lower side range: 8.48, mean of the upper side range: 8.18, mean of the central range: 8.62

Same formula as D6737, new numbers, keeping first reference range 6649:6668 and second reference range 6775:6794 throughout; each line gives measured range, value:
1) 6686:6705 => -0.02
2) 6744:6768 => -0.02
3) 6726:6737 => -0.04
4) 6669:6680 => 0.01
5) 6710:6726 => -0.01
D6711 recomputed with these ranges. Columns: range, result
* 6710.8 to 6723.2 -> 8.34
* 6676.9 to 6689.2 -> 8.61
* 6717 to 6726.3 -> 8.58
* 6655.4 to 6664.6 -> 8.77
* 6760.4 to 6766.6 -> 8.29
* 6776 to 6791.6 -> 8.06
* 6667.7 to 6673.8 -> 8.37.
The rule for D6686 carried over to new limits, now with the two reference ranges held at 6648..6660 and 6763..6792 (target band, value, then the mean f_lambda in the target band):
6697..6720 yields -0.05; 8.43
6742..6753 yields 0.18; 8.13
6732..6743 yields -0.24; 8.48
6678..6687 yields -0.17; 8.67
